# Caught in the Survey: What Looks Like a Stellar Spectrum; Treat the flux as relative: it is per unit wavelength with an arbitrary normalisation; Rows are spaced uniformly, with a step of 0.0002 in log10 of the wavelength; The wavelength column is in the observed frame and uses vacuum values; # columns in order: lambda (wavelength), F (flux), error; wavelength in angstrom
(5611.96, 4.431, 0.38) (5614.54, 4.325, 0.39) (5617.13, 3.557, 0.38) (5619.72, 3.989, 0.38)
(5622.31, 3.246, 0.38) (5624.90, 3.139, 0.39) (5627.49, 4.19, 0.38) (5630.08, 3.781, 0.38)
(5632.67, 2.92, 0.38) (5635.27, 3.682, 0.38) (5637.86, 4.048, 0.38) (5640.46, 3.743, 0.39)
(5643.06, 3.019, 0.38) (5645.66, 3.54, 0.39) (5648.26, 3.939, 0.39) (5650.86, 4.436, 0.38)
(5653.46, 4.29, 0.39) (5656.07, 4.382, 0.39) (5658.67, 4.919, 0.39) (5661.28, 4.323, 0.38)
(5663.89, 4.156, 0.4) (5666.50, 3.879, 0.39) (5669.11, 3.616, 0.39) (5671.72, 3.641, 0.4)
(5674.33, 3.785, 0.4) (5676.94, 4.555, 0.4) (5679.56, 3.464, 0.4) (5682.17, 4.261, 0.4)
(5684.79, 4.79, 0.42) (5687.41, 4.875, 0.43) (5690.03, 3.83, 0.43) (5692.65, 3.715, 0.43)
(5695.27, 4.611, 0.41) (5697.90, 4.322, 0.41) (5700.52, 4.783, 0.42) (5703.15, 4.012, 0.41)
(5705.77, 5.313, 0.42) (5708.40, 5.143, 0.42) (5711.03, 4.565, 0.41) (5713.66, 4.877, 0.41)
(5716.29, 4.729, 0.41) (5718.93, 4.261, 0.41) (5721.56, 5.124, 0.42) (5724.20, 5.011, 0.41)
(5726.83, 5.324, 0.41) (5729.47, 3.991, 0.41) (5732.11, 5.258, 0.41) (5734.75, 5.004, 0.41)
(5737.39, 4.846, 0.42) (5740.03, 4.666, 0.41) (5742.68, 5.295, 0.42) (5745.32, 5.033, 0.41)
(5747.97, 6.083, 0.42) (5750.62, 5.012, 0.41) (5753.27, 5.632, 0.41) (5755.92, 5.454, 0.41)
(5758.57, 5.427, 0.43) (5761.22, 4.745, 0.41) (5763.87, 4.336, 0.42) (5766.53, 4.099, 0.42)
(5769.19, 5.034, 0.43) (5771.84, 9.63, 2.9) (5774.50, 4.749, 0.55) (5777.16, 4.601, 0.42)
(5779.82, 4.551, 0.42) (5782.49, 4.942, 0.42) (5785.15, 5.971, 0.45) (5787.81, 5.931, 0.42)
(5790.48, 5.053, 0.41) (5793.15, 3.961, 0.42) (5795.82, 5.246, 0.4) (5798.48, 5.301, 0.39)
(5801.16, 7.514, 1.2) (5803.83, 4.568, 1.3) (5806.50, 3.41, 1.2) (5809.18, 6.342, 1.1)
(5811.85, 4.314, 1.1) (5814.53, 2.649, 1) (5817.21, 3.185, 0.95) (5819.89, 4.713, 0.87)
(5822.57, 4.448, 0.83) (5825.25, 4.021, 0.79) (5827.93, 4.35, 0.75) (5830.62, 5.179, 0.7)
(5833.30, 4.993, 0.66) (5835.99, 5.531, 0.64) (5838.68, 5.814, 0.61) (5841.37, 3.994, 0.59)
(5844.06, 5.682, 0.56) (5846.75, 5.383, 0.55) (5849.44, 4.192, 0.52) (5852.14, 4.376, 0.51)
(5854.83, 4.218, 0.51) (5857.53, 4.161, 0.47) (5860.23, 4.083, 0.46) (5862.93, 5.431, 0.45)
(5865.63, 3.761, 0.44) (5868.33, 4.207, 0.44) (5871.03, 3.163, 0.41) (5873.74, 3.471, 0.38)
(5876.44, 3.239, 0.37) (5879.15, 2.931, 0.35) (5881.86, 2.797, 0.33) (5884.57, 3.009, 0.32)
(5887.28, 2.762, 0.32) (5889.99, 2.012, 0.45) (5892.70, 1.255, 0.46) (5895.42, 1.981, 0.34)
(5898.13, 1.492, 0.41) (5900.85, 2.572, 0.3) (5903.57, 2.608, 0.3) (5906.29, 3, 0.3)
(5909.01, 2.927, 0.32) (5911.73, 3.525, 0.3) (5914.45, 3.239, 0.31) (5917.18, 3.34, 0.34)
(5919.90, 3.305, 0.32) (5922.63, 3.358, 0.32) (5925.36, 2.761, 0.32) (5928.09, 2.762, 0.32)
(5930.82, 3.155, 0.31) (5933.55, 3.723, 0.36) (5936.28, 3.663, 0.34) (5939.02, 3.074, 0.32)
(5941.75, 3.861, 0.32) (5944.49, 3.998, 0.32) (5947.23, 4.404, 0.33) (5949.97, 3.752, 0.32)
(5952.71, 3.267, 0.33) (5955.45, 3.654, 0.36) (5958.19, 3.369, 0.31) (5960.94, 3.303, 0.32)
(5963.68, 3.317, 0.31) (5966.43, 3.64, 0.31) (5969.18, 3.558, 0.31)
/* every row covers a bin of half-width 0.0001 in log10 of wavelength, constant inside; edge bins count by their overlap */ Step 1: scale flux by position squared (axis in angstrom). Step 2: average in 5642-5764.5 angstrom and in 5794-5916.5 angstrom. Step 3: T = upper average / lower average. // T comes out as 0.90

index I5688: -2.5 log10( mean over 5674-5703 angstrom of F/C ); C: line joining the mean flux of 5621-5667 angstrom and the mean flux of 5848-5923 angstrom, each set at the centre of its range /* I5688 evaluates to -0.14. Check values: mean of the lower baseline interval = 3.87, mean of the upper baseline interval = 3.23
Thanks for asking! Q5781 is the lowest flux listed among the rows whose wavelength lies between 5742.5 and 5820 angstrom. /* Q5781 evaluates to 2.649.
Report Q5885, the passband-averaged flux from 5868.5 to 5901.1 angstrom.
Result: 2.62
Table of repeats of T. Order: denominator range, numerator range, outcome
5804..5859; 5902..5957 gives 0.77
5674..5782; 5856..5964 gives 0.71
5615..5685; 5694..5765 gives 1.30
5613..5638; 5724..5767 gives 1.43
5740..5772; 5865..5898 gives 0.55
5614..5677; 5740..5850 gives 1.37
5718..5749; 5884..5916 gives 0.54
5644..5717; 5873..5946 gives 0.74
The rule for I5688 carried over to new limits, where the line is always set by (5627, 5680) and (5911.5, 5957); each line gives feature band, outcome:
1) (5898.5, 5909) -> 0.311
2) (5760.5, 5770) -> -0.204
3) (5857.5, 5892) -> 0.052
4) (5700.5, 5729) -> -0.249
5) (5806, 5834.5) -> -0.192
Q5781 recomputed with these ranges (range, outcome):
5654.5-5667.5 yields 3.879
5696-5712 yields 4.012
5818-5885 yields 2.797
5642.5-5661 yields 3.019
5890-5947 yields 1.255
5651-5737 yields 3.464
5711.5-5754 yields 3.991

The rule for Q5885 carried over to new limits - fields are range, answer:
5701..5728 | 4.83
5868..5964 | 3.11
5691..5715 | 4.58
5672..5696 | 4.18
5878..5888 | 2.88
